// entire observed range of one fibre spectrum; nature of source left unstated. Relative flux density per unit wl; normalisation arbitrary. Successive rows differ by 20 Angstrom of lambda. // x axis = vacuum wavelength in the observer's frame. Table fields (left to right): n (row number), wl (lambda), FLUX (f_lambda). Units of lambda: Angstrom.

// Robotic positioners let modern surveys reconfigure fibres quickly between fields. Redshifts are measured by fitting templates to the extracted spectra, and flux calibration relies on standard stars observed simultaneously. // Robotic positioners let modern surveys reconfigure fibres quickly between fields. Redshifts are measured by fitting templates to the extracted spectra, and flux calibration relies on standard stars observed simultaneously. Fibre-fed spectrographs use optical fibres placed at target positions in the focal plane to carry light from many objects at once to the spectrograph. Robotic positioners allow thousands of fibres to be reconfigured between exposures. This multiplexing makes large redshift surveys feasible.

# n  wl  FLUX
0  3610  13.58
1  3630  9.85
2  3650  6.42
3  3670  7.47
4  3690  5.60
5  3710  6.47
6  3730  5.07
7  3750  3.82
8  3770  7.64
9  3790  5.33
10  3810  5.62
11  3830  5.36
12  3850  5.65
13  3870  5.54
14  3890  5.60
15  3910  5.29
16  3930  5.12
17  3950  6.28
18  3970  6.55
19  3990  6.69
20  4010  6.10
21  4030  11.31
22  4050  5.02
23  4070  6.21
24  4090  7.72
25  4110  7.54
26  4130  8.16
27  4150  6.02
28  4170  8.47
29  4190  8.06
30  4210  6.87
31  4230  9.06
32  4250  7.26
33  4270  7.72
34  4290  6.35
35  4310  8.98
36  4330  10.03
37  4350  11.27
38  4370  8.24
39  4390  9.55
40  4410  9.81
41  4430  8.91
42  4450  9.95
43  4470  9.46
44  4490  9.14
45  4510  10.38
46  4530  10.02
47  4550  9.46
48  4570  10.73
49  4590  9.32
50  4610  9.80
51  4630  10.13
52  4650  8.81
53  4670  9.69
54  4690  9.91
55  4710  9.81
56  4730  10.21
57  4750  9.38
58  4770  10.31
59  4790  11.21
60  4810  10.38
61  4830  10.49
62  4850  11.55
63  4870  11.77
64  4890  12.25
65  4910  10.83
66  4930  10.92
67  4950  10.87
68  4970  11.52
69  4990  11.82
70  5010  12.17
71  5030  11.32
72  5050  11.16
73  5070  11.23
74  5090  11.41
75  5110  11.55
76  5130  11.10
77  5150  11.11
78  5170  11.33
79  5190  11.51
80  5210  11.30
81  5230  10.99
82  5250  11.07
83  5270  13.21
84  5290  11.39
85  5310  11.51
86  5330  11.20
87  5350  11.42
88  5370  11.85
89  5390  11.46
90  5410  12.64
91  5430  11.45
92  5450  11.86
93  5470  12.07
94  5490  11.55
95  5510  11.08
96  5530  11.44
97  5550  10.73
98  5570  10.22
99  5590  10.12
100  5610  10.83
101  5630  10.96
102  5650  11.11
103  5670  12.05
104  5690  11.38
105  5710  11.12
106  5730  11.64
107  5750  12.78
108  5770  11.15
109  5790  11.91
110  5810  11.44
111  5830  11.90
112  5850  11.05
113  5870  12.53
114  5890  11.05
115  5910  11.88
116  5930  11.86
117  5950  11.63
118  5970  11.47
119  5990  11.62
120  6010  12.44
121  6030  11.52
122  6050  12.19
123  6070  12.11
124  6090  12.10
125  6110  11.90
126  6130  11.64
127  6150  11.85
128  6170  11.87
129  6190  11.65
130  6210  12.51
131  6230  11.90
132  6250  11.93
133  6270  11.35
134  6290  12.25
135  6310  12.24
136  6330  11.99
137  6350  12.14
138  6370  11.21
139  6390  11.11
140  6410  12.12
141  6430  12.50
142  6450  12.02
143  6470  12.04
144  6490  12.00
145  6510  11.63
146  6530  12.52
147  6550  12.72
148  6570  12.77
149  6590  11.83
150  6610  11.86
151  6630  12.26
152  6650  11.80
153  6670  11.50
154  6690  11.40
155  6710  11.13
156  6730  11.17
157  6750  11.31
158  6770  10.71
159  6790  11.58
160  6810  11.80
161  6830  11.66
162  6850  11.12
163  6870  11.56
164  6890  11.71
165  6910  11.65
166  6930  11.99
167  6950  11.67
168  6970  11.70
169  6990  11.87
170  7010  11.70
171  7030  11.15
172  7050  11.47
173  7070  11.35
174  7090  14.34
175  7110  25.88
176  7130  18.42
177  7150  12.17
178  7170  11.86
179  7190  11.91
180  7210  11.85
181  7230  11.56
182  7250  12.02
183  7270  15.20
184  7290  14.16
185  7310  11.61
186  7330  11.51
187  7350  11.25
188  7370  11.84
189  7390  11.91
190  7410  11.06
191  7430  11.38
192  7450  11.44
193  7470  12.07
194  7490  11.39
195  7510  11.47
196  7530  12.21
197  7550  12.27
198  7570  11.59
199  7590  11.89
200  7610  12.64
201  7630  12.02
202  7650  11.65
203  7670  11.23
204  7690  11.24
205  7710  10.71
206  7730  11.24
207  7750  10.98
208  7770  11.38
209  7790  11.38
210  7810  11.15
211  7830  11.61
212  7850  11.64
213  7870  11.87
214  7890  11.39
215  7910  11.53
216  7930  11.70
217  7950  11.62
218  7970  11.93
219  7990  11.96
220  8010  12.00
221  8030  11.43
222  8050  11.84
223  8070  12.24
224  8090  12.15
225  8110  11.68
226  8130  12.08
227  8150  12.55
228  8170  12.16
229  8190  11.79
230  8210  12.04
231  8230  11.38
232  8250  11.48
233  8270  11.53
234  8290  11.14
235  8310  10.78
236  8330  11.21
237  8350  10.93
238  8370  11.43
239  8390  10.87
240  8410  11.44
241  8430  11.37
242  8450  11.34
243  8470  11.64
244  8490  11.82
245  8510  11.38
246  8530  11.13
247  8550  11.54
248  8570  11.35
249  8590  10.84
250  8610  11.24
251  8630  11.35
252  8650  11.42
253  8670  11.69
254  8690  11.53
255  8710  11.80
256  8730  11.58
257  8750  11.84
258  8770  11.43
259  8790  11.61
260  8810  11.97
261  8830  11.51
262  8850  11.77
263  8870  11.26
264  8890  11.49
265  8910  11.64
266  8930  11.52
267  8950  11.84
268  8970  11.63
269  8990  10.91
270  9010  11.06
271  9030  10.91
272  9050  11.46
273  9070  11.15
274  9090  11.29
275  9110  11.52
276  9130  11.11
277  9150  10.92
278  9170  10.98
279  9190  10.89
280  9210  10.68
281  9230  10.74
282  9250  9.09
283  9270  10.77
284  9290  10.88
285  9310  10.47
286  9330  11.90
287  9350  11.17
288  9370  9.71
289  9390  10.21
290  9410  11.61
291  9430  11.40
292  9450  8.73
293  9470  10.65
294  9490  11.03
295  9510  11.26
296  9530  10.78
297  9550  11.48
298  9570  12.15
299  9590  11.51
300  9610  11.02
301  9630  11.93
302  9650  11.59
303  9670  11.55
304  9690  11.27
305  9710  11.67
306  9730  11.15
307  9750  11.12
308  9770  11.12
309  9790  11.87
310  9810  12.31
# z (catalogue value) 0.08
